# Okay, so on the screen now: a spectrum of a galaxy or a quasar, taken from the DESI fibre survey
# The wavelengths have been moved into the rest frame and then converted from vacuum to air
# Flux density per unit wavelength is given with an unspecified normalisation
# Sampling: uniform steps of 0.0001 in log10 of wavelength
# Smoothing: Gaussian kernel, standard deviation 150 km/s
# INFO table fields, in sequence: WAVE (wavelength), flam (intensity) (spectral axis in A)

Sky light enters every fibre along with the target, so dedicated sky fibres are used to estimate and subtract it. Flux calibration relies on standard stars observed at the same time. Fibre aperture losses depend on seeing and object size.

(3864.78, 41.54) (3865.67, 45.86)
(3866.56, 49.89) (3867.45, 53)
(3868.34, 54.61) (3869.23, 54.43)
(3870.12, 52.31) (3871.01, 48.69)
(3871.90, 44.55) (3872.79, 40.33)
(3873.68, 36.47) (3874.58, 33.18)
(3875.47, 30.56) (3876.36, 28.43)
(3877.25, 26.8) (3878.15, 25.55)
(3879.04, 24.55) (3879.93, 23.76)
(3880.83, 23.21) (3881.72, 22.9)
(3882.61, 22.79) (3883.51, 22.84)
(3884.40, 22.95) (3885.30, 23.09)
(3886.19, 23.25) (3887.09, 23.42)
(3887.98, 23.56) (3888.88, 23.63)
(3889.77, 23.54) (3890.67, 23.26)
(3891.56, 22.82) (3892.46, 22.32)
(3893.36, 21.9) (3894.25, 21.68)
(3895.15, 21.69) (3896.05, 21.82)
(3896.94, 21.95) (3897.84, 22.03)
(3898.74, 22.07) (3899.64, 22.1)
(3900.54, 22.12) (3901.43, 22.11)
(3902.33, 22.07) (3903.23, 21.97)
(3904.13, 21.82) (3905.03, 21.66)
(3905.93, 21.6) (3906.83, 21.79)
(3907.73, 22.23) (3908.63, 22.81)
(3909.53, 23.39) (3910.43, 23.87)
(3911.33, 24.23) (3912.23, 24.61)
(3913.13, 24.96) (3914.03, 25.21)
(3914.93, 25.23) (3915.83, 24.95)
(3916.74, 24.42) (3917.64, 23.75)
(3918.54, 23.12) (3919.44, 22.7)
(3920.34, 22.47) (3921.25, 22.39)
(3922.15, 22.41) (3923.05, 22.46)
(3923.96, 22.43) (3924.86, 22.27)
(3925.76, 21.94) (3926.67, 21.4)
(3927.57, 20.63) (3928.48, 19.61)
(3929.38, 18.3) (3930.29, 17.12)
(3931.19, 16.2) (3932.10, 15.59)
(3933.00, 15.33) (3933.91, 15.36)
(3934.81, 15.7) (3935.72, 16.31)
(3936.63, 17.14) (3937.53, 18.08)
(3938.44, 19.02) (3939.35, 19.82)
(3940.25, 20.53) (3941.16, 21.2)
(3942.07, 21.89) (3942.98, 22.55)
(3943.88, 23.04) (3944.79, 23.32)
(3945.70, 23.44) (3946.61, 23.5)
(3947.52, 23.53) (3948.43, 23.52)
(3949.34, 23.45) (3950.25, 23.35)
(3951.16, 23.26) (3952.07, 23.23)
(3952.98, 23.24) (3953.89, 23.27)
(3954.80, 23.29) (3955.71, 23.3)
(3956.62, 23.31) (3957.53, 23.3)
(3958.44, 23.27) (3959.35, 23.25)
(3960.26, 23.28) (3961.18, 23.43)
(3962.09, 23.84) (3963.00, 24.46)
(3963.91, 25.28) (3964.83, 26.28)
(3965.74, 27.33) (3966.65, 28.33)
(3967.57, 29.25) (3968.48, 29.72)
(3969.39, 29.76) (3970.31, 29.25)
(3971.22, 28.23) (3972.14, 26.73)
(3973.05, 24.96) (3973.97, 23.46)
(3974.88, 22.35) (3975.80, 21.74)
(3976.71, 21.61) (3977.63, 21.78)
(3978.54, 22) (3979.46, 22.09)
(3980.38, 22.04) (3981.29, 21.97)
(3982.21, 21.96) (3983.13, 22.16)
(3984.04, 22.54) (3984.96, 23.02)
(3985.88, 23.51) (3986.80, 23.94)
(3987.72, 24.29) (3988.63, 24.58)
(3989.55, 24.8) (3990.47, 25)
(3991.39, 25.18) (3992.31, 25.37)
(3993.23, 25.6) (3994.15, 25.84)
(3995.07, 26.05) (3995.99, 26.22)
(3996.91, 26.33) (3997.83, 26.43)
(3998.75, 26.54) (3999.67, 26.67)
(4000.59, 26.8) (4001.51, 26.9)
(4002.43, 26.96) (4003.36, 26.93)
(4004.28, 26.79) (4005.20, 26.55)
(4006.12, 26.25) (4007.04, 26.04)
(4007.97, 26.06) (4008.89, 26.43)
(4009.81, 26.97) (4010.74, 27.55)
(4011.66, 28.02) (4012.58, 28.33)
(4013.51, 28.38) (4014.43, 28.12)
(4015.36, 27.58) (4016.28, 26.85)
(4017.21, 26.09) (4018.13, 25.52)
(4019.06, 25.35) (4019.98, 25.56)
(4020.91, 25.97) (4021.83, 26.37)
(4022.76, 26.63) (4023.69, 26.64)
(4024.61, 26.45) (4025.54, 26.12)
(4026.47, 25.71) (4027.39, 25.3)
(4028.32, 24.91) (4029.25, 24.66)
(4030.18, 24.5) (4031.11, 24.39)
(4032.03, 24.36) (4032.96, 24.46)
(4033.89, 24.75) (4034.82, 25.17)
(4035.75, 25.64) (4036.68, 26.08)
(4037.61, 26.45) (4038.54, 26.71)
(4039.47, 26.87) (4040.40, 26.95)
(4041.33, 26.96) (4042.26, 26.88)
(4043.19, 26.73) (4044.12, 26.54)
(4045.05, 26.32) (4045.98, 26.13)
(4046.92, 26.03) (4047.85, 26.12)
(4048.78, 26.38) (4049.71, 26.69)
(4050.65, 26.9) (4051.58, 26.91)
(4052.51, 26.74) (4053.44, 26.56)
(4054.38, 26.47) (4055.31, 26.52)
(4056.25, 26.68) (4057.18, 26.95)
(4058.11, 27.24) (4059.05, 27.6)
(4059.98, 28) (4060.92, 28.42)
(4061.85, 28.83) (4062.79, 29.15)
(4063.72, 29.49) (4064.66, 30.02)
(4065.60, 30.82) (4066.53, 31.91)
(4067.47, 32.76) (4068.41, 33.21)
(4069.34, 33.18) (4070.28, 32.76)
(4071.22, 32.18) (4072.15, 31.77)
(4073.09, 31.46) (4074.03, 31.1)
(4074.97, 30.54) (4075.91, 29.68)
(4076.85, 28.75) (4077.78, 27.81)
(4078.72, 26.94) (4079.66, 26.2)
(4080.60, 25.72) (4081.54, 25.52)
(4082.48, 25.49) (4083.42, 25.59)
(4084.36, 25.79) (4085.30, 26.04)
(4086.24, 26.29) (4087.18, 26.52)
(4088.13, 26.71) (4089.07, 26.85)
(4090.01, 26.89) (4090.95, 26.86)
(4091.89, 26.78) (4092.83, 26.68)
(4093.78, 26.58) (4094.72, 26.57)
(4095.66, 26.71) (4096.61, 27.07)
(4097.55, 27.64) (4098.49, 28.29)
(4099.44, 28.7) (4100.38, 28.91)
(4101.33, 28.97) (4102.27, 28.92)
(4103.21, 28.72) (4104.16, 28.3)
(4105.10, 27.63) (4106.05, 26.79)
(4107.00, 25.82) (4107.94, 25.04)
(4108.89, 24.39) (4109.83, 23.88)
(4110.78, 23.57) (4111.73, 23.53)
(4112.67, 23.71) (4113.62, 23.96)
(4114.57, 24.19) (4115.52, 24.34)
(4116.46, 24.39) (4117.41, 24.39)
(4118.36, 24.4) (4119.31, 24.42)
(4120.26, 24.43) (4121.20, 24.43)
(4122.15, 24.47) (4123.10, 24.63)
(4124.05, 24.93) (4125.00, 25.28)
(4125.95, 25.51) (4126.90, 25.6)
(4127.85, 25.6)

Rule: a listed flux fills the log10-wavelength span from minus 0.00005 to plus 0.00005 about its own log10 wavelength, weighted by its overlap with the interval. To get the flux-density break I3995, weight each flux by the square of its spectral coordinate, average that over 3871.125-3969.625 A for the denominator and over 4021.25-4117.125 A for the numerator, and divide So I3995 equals 1.25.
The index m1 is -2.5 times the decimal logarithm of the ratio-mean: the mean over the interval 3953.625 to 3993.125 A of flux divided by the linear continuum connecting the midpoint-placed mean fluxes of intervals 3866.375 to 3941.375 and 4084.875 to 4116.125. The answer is 0.04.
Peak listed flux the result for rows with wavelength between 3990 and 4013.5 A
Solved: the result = 28.33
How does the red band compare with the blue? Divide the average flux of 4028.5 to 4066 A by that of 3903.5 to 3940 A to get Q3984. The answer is 1.3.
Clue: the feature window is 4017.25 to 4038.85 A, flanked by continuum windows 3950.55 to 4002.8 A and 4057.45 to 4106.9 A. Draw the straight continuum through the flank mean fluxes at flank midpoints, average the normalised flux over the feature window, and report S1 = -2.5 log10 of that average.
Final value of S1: 0.04 mag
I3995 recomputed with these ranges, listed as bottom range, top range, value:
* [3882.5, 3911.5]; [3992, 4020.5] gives 1.25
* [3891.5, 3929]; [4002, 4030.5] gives 1.23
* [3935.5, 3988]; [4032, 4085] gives 1.25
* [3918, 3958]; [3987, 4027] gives 1.29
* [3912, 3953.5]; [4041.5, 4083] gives 1.42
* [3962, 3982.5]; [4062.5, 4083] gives 1.25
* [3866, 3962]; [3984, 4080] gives 1.17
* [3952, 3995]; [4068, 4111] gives 1.20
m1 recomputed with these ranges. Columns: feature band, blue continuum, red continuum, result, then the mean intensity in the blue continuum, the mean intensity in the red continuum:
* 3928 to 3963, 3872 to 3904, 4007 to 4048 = 0.20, 24.7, 26.2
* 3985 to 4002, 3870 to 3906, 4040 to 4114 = 0.05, 25.8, 27.6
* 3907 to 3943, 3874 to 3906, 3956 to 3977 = 0.16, 23.5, 25.3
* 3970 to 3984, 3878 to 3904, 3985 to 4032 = 0.08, 22.7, 26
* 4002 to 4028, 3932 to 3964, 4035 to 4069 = -0.05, 21.7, 27.6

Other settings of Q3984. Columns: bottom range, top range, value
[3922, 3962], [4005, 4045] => 1.24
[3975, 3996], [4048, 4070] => 1.21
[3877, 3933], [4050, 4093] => 1.26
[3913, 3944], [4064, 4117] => 1.34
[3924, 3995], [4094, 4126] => 1.13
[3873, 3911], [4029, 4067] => 1.13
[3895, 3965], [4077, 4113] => 1.21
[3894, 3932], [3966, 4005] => 1.13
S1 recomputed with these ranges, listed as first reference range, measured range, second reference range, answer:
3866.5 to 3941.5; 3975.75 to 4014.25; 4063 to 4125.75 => 0.03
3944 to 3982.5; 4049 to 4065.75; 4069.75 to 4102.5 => -0.03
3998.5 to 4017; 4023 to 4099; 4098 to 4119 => -0.04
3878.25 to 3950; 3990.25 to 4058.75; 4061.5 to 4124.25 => -0.05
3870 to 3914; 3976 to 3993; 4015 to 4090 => 0.14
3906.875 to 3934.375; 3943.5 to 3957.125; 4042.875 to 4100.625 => -0.02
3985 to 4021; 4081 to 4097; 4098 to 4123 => -0.02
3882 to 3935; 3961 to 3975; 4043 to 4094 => -0.10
